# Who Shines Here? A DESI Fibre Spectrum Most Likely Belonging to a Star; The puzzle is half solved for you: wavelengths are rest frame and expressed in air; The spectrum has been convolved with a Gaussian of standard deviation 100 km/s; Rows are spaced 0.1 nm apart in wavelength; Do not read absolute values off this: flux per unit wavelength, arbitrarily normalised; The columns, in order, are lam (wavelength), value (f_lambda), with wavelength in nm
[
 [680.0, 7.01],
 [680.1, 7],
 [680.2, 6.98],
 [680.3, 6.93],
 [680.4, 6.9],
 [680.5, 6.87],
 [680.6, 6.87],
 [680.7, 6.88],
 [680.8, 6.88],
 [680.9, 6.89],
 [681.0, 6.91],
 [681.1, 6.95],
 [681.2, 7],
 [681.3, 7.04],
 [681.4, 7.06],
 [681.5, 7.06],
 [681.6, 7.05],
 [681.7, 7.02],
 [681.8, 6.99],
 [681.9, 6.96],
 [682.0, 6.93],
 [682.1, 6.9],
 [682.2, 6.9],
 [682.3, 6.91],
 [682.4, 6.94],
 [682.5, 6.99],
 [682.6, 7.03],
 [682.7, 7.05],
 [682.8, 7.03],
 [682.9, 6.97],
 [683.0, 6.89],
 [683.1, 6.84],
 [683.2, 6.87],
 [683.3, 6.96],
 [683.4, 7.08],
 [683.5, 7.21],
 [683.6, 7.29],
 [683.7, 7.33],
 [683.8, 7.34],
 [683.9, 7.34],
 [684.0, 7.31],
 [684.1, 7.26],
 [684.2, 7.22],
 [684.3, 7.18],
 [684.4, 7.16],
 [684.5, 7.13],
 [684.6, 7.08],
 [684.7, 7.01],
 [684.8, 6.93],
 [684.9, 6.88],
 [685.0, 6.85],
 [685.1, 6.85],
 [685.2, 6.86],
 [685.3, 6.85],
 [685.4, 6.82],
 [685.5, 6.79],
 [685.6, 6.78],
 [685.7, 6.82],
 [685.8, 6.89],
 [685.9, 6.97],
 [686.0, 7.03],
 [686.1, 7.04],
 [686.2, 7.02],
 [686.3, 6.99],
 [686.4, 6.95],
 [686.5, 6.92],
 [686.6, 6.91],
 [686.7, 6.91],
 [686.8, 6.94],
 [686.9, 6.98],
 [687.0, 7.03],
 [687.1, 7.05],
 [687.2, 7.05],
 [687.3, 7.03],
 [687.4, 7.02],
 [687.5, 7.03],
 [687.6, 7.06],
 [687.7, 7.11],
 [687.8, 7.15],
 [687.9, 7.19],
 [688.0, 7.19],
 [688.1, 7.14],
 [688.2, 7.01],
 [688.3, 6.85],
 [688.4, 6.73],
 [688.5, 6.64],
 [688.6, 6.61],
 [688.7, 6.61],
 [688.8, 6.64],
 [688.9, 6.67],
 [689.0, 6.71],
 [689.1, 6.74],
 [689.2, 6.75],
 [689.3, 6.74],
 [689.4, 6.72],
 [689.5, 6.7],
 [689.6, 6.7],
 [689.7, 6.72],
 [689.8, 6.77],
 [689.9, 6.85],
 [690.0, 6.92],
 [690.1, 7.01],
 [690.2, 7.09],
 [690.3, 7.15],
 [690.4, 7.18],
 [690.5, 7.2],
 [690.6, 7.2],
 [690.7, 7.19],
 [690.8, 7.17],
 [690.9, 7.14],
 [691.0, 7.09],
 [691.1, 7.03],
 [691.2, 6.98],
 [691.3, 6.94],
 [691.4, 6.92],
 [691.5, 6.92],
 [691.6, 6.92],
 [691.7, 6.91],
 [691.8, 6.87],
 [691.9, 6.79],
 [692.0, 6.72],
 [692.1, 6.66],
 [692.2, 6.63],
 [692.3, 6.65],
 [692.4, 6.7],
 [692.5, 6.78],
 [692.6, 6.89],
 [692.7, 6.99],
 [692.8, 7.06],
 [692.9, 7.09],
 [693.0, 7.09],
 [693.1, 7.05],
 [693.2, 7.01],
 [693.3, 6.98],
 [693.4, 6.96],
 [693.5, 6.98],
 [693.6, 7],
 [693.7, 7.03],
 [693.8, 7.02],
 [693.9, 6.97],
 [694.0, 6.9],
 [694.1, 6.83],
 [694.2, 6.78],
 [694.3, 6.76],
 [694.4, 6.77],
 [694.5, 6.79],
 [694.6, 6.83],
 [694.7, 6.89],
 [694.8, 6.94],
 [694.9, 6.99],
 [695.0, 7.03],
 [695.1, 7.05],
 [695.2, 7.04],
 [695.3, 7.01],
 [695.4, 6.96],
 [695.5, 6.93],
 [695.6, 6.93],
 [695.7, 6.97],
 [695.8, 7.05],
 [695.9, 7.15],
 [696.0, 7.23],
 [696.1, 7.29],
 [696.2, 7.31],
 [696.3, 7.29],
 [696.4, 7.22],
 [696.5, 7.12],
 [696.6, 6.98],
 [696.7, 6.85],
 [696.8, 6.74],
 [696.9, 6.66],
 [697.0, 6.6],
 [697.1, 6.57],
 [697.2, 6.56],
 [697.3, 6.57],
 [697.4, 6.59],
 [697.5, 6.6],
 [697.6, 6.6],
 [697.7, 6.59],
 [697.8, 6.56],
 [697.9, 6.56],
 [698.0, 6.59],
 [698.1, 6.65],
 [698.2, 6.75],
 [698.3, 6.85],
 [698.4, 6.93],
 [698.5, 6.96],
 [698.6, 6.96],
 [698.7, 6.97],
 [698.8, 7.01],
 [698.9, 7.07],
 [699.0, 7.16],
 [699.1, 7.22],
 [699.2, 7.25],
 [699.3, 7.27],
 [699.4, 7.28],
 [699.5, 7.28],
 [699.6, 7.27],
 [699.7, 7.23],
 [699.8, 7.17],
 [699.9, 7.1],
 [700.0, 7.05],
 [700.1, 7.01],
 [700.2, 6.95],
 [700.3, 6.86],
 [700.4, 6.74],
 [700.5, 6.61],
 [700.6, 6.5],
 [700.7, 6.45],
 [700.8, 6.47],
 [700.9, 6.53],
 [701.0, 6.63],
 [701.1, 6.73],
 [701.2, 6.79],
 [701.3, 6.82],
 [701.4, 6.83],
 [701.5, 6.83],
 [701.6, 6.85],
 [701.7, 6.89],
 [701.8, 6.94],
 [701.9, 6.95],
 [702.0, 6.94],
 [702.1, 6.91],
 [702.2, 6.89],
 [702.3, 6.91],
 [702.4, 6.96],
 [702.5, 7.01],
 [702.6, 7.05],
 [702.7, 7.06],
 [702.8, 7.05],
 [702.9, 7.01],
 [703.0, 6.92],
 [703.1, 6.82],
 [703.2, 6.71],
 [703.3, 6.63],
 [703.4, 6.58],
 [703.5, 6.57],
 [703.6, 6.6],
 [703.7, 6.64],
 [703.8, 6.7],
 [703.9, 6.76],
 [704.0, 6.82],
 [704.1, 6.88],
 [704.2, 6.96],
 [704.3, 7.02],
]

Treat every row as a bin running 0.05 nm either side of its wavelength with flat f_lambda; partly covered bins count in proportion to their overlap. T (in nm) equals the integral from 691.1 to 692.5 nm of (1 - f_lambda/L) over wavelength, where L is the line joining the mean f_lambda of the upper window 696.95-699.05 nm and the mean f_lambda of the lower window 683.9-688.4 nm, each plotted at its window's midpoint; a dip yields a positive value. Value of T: 0.01 nm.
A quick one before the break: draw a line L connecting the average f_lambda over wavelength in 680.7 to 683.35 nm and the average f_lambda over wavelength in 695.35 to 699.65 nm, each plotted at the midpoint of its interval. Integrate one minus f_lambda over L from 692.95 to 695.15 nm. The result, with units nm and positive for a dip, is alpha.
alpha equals 0.00 nm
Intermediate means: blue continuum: 6.96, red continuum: 6.93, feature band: 6.94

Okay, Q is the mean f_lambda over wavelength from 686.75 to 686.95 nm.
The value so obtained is 6.96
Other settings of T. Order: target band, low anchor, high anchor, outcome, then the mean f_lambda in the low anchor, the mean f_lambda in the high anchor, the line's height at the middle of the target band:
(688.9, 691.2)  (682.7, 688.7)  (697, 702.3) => 0.006 nm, 7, 6.85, 6.96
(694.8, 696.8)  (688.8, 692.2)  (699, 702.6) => -0.043 nm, 6.9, 6.92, 6.91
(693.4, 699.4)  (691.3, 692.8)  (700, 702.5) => -0.089 nm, 6.82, 6.8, 6.81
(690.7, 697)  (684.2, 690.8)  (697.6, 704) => -0.046 nm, 6.94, 6.87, 6.9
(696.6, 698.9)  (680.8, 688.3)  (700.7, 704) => 0.044 nm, 7.01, 6.81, 6.86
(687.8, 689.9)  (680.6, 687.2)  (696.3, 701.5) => 0.045 nm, 7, 6.85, 6.95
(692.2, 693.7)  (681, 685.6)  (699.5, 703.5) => 0.000 nm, 7.02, 6.86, 6.94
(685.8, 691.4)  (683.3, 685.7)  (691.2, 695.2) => 0.031 nm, 7.06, 6.9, 6.99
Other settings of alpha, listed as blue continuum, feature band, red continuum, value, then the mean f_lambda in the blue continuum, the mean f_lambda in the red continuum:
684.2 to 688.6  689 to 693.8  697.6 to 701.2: 0.01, 6.97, 6.89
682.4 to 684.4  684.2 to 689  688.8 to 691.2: 0.05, 7.11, 6.93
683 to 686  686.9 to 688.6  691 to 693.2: -0.01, 7.03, 6.89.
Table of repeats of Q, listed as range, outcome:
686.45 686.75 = 6.91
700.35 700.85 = 6.55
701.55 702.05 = 6.91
